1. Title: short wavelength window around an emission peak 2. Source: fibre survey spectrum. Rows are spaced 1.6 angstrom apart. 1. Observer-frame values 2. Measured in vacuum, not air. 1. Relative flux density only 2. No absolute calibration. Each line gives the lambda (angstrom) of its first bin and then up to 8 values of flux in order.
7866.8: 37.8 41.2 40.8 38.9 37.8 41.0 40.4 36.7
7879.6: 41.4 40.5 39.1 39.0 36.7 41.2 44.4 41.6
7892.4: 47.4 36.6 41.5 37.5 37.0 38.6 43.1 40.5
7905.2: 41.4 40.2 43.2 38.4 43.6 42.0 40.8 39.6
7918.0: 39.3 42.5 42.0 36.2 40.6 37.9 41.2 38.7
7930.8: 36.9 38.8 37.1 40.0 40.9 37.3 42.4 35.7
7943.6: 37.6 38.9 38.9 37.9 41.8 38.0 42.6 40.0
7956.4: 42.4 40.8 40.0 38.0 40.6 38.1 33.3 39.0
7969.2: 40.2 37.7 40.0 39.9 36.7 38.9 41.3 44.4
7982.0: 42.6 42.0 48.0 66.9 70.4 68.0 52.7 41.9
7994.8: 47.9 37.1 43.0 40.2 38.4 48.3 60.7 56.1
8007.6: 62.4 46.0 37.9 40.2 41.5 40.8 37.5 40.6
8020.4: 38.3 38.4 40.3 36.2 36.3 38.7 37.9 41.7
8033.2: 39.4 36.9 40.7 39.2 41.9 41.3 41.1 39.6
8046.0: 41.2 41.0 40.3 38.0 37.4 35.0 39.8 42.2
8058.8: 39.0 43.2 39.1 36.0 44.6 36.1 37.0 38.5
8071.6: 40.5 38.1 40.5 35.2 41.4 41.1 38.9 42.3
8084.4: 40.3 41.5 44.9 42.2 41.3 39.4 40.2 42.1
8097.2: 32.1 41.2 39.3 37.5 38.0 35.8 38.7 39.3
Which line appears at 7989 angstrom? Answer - [S II] 6716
